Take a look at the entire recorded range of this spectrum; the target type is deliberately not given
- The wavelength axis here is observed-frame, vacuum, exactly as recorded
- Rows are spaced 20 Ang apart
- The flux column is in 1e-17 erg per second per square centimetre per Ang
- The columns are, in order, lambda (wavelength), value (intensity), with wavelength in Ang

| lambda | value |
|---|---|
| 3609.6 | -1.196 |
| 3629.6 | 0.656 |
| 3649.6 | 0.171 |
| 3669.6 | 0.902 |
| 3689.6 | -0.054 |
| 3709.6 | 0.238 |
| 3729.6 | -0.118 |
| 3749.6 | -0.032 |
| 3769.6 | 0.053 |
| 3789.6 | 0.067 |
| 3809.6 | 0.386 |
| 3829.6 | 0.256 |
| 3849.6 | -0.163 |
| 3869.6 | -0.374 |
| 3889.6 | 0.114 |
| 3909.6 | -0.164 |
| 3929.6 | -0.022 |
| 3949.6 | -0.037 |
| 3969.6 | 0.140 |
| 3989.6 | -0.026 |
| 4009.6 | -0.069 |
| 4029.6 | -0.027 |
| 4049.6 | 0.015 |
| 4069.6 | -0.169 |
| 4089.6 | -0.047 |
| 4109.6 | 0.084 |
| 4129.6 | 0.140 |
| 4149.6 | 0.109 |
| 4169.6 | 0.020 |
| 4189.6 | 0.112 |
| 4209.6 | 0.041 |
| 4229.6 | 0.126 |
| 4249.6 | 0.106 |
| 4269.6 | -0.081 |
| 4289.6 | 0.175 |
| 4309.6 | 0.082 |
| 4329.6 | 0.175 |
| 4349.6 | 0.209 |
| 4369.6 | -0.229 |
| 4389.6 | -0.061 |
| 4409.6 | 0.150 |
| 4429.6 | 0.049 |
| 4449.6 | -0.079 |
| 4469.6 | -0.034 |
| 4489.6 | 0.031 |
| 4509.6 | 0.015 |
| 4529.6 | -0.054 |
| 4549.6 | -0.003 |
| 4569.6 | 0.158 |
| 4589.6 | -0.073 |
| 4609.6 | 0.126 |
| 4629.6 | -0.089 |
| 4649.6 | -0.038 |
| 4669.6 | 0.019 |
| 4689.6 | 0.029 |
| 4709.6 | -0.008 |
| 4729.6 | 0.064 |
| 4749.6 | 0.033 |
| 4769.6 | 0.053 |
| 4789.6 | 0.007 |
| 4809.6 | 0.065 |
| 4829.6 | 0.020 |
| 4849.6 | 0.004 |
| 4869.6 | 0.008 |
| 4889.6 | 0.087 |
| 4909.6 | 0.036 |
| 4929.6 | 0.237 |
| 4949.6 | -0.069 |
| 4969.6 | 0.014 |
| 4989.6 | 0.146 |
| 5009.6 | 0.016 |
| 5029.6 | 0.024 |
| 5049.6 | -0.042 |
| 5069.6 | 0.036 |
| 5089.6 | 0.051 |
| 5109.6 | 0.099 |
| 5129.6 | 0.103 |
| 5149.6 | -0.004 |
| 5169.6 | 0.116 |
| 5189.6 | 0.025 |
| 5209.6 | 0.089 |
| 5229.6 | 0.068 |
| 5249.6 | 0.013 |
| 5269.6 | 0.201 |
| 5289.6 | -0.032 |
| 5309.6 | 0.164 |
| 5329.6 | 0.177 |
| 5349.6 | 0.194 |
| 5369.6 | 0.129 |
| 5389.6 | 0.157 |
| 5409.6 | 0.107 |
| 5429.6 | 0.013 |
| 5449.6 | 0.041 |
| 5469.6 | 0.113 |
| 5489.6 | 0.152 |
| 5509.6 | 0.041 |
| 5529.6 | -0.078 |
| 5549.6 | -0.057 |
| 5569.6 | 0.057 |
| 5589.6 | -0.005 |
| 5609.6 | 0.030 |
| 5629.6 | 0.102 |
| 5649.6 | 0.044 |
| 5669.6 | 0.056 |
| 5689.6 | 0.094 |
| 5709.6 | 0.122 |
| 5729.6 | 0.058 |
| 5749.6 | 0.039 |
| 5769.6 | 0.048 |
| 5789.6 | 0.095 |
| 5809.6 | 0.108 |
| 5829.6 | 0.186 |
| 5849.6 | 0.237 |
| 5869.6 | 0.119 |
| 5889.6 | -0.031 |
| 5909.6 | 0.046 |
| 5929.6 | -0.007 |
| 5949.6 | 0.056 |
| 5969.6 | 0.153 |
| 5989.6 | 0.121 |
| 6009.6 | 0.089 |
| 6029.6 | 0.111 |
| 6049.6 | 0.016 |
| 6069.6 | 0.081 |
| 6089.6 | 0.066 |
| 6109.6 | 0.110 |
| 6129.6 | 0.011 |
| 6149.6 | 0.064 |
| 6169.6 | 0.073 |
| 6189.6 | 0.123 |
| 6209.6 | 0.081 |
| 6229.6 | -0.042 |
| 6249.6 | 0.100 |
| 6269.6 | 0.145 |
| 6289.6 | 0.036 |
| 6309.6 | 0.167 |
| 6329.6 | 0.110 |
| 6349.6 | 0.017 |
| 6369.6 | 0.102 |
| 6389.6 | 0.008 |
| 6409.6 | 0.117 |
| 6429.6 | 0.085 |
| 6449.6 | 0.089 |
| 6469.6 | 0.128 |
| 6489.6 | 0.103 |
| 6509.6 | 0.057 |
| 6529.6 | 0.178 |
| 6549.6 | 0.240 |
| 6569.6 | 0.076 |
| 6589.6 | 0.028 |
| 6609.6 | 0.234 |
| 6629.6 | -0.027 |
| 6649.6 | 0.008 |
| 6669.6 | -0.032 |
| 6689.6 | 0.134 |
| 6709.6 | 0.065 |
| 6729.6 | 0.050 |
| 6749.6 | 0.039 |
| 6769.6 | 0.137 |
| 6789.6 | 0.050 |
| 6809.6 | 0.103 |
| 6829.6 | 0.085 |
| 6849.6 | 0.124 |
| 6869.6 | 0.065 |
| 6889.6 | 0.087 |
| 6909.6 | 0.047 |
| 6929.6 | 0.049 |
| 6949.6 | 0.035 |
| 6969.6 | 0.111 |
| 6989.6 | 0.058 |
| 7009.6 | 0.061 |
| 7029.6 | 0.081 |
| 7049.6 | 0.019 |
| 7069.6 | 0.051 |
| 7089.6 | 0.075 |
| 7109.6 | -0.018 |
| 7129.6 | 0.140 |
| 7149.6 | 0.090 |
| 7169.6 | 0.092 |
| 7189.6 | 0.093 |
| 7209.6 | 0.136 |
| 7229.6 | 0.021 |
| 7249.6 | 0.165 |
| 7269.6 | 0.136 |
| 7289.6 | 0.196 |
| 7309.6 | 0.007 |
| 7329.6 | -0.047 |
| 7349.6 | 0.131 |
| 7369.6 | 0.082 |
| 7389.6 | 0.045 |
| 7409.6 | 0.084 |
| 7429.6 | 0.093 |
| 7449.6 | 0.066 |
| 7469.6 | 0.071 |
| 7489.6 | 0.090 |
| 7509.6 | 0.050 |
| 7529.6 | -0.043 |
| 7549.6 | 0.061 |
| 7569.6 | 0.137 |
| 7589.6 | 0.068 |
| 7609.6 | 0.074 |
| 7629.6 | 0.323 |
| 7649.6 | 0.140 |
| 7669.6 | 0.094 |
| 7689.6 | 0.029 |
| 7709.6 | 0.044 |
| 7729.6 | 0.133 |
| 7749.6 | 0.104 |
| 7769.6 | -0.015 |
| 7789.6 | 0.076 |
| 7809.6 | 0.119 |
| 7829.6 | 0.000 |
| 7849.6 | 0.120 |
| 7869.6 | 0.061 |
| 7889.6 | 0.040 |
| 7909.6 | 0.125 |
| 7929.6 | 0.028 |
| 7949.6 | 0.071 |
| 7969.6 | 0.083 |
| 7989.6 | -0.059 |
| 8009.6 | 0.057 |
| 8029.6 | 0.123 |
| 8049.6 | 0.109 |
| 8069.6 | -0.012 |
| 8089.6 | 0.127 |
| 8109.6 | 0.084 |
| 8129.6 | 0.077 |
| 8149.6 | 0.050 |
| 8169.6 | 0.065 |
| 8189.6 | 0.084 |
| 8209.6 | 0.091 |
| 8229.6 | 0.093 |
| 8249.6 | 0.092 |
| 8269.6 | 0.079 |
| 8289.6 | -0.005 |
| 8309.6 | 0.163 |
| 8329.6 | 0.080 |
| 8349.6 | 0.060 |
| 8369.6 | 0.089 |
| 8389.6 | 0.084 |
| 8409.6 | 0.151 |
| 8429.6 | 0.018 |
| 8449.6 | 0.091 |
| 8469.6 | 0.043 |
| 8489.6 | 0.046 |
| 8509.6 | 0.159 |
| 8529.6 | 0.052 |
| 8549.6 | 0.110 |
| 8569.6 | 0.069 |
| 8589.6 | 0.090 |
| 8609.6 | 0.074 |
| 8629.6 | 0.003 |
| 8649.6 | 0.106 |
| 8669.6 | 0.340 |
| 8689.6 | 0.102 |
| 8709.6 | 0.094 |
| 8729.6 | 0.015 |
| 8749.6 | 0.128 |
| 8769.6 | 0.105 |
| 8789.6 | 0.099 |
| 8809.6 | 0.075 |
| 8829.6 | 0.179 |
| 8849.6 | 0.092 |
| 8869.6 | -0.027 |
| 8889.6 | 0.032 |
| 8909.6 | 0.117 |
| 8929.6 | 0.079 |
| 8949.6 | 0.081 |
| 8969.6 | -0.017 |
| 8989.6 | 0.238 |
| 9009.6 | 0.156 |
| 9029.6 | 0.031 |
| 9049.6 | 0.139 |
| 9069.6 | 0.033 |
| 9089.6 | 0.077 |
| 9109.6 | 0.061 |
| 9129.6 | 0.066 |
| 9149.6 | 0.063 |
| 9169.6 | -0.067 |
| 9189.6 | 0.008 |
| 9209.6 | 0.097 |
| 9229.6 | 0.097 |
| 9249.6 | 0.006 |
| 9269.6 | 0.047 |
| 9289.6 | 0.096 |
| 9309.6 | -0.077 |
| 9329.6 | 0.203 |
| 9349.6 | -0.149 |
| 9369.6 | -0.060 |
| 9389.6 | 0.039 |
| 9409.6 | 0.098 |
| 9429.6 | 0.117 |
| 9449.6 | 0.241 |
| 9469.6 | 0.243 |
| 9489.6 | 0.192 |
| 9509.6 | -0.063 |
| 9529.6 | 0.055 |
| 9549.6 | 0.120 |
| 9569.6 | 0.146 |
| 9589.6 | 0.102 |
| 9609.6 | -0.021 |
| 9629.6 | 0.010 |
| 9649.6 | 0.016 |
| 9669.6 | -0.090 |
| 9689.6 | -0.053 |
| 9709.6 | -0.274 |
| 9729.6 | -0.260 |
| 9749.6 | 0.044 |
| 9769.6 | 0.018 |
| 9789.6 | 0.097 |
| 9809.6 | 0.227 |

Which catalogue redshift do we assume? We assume 0.32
